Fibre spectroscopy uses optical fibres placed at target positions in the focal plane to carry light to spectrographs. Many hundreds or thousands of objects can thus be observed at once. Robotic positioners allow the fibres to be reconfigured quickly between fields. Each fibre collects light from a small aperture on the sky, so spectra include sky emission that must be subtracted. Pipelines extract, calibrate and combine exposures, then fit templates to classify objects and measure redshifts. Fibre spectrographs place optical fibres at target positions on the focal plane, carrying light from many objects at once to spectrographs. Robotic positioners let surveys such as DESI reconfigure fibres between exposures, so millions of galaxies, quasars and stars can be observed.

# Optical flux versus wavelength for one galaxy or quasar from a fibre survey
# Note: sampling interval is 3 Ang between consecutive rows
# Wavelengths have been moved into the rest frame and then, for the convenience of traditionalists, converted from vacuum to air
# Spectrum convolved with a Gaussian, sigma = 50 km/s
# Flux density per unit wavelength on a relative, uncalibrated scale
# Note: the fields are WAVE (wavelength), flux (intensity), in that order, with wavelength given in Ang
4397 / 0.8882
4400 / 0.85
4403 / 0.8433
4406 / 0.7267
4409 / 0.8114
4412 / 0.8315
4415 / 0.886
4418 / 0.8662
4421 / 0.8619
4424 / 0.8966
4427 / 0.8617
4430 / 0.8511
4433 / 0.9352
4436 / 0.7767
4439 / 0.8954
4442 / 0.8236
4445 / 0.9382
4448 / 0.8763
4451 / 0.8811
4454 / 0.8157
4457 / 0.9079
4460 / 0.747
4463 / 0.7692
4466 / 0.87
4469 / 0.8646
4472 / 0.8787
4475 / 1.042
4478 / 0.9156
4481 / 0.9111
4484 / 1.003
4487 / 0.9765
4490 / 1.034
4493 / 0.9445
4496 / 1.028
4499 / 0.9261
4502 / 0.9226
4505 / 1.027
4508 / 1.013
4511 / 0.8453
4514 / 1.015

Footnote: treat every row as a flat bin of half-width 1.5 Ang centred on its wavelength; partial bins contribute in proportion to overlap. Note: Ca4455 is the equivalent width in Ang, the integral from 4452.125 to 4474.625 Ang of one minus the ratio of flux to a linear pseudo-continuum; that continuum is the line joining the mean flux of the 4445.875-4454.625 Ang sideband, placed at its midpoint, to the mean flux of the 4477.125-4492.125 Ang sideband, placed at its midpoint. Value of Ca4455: 1.48 Ang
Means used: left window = 0.868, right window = 0.969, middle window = 0.847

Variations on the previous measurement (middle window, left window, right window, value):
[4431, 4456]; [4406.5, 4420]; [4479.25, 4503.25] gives 0.60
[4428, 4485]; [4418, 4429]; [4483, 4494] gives 3.31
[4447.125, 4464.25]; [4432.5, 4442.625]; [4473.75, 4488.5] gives 1.29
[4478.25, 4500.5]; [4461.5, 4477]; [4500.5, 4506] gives -0.85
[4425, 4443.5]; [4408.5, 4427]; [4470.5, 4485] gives 0.56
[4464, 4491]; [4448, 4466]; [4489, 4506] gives -0.97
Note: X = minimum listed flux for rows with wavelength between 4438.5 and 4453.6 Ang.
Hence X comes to 0.8236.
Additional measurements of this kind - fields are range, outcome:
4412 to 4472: 0.747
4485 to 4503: 0.9226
